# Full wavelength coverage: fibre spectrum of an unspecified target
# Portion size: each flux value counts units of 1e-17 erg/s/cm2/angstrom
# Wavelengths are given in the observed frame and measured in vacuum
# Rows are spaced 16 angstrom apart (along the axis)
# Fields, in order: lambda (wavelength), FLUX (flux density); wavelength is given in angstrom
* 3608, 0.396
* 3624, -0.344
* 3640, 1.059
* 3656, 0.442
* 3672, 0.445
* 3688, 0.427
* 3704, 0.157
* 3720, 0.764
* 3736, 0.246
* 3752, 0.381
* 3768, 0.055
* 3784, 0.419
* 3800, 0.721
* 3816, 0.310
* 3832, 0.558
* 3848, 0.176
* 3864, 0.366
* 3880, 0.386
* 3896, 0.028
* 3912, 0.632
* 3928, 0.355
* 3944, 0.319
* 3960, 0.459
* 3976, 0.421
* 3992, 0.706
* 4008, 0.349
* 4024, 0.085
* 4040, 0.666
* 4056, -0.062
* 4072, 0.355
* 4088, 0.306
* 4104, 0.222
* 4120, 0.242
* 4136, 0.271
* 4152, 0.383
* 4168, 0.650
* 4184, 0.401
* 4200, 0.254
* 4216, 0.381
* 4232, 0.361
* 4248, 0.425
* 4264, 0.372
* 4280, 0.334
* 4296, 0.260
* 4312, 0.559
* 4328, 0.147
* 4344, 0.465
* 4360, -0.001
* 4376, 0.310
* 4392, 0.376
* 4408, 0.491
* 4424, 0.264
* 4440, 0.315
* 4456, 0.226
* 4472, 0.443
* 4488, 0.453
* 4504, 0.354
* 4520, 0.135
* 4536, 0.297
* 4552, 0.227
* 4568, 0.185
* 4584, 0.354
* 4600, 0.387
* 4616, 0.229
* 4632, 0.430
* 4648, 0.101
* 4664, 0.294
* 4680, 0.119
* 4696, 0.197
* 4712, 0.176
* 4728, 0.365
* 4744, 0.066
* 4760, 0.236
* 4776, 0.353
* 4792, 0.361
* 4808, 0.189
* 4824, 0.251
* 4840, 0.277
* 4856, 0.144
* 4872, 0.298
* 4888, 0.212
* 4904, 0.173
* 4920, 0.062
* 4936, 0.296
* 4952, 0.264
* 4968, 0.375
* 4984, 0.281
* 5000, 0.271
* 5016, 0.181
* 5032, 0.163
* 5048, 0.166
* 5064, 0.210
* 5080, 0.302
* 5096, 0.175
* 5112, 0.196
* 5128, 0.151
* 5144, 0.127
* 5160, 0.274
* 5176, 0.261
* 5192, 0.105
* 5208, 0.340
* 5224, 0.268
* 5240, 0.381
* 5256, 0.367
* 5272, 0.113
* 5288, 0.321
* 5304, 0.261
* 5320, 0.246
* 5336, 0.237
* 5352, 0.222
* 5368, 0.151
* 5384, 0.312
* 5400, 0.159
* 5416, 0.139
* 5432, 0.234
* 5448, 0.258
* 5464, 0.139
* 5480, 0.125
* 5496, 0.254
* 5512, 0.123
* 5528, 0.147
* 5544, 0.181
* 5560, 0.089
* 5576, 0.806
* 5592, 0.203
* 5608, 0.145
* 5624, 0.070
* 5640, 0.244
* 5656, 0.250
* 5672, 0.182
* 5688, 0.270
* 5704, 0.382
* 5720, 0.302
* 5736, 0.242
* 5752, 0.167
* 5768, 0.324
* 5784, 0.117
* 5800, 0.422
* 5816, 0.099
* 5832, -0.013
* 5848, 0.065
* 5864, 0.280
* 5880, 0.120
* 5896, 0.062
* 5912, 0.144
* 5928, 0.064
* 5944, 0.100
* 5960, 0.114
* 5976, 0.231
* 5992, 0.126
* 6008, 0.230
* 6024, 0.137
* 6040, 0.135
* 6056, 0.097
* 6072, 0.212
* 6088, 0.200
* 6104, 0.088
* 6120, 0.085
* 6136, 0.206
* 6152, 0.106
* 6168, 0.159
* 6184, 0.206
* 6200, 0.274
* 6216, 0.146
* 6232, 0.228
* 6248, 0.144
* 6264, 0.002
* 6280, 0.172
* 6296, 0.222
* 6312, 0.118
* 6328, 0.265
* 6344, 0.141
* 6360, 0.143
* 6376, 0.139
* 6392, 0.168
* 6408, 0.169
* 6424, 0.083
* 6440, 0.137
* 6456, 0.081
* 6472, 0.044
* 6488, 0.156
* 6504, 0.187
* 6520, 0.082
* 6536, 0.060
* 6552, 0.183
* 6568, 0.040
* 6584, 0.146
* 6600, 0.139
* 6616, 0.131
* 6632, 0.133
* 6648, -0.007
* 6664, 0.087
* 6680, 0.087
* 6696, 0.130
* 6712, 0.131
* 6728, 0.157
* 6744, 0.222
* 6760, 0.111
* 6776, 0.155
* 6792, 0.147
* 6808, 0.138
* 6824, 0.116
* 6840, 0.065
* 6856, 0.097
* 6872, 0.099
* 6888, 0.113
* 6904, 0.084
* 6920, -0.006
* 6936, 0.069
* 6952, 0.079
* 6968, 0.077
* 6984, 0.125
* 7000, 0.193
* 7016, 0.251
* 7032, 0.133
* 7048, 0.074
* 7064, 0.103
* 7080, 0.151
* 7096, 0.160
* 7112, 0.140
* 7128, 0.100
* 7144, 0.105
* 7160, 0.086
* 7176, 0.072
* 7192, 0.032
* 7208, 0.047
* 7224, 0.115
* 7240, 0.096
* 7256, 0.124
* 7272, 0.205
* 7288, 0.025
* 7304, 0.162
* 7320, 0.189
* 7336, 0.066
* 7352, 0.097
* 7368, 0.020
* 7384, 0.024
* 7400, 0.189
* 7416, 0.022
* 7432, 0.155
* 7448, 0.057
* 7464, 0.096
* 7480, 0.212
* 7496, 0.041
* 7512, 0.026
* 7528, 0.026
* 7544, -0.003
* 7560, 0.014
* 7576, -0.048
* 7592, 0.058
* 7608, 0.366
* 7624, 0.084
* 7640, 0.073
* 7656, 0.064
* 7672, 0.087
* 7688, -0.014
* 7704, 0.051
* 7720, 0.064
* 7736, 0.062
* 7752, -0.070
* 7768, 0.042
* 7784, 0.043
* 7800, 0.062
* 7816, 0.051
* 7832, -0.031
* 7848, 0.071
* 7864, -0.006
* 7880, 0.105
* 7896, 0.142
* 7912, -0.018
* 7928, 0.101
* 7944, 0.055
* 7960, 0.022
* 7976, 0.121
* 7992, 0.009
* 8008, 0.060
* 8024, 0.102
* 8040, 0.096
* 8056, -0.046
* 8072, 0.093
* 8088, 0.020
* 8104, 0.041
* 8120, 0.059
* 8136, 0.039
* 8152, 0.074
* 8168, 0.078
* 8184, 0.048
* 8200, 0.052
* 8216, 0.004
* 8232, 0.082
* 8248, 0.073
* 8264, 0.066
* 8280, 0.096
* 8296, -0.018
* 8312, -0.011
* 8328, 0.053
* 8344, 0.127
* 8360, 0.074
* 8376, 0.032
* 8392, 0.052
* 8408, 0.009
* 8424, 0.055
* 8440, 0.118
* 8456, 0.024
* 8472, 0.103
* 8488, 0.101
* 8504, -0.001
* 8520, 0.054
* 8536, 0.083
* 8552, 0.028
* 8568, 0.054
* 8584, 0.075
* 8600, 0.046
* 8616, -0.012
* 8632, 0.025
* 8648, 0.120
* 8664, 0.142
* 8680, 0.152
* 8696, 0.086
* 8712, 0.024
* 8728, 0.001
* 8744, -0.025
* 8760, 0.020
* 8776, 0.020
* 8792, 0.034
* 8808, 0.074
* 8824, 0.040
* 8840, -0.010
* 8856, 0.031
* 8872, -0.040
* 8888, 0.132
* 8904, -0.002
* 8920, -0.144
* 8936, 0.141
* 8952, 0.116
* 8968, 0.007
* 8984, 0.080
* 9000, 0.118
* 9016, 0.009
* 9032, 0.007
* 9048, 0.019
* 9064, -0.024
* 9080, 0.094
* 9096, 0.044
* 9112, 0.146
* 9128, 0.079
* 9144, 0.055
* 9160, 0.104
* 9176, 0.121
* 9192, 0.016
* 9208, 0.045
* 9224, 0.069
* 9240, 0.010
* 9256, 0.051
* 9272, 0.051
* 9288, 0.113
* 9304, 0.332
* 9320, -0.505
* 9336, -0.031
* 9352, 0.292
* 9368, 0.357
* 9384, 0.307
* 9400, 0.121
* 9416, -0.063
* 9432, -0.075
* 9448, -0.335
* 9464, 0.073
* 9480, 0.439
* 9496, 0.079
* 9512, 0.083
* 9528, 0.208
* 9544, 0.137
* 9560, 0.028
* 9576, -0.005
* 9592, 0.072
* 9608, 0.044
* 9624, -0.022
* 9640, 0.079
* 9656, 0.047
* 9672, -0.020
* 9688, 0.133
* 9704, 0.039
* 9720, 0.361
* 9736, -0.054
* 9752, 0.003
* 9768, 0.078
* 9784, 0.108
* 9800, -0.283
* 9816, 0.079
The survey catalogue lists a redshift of 1.510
